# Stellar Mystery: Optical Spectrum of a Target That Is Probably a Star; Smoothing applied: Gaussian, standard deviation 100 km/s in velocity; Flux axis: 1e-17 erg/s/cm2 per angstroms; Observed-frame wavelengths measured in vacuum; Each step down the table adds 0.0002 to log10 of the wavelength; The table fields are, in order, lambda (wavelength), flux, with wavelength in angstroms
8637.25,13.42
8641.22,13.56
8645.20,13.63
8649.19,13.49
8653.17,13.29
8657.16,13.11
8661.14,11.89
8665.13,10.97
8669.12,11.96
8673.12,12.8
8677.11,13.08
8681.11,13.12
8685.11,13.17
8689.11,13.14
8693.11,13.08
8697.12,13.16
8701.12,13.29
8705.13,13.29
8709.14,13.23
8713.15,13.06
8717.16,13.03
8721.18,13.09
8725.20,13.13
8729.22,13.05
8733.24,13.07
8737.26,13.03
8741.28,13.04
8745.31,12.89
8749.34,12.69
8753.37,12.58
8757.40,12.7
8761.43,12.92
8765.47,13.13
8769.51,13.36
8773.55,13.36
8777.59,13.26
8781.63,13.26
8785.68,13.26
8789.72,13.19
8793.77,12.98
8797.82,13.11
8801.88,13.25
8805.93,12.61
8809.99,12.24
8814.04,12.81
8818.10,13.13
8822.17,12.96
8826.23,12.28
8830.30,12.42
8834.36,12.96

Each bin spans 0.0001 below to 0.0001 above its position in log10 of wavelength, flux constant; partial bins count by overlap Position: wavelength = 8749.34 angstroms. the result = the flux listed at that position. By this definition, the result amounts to 12.69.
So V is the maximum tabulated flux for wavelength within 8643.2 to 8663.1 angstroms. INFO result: 13.63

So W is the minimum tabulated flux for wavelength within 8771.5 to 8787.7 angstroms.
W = 13.26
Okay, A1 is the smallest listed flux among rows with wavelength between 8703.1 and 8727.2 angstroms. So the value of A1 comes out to 13.03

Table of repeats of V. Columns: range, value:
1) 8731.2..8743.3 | 13.07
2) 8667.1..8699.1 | 13.17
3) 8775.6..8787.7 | 13.26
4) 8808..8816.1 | 12.81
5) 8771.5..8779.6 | 13.36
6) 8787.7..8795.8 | 13.19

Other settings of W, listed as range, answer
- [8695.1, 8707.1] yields 13.16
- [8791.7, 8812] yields 12.24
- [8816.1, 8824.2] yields 12.96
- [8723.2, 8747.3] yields 12.89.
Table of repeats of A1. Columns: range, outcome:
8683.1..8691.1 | 13.14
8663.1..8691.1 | 10.97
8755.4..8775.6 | 12.7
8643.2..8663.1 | 11.89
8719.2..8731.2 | 13.05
